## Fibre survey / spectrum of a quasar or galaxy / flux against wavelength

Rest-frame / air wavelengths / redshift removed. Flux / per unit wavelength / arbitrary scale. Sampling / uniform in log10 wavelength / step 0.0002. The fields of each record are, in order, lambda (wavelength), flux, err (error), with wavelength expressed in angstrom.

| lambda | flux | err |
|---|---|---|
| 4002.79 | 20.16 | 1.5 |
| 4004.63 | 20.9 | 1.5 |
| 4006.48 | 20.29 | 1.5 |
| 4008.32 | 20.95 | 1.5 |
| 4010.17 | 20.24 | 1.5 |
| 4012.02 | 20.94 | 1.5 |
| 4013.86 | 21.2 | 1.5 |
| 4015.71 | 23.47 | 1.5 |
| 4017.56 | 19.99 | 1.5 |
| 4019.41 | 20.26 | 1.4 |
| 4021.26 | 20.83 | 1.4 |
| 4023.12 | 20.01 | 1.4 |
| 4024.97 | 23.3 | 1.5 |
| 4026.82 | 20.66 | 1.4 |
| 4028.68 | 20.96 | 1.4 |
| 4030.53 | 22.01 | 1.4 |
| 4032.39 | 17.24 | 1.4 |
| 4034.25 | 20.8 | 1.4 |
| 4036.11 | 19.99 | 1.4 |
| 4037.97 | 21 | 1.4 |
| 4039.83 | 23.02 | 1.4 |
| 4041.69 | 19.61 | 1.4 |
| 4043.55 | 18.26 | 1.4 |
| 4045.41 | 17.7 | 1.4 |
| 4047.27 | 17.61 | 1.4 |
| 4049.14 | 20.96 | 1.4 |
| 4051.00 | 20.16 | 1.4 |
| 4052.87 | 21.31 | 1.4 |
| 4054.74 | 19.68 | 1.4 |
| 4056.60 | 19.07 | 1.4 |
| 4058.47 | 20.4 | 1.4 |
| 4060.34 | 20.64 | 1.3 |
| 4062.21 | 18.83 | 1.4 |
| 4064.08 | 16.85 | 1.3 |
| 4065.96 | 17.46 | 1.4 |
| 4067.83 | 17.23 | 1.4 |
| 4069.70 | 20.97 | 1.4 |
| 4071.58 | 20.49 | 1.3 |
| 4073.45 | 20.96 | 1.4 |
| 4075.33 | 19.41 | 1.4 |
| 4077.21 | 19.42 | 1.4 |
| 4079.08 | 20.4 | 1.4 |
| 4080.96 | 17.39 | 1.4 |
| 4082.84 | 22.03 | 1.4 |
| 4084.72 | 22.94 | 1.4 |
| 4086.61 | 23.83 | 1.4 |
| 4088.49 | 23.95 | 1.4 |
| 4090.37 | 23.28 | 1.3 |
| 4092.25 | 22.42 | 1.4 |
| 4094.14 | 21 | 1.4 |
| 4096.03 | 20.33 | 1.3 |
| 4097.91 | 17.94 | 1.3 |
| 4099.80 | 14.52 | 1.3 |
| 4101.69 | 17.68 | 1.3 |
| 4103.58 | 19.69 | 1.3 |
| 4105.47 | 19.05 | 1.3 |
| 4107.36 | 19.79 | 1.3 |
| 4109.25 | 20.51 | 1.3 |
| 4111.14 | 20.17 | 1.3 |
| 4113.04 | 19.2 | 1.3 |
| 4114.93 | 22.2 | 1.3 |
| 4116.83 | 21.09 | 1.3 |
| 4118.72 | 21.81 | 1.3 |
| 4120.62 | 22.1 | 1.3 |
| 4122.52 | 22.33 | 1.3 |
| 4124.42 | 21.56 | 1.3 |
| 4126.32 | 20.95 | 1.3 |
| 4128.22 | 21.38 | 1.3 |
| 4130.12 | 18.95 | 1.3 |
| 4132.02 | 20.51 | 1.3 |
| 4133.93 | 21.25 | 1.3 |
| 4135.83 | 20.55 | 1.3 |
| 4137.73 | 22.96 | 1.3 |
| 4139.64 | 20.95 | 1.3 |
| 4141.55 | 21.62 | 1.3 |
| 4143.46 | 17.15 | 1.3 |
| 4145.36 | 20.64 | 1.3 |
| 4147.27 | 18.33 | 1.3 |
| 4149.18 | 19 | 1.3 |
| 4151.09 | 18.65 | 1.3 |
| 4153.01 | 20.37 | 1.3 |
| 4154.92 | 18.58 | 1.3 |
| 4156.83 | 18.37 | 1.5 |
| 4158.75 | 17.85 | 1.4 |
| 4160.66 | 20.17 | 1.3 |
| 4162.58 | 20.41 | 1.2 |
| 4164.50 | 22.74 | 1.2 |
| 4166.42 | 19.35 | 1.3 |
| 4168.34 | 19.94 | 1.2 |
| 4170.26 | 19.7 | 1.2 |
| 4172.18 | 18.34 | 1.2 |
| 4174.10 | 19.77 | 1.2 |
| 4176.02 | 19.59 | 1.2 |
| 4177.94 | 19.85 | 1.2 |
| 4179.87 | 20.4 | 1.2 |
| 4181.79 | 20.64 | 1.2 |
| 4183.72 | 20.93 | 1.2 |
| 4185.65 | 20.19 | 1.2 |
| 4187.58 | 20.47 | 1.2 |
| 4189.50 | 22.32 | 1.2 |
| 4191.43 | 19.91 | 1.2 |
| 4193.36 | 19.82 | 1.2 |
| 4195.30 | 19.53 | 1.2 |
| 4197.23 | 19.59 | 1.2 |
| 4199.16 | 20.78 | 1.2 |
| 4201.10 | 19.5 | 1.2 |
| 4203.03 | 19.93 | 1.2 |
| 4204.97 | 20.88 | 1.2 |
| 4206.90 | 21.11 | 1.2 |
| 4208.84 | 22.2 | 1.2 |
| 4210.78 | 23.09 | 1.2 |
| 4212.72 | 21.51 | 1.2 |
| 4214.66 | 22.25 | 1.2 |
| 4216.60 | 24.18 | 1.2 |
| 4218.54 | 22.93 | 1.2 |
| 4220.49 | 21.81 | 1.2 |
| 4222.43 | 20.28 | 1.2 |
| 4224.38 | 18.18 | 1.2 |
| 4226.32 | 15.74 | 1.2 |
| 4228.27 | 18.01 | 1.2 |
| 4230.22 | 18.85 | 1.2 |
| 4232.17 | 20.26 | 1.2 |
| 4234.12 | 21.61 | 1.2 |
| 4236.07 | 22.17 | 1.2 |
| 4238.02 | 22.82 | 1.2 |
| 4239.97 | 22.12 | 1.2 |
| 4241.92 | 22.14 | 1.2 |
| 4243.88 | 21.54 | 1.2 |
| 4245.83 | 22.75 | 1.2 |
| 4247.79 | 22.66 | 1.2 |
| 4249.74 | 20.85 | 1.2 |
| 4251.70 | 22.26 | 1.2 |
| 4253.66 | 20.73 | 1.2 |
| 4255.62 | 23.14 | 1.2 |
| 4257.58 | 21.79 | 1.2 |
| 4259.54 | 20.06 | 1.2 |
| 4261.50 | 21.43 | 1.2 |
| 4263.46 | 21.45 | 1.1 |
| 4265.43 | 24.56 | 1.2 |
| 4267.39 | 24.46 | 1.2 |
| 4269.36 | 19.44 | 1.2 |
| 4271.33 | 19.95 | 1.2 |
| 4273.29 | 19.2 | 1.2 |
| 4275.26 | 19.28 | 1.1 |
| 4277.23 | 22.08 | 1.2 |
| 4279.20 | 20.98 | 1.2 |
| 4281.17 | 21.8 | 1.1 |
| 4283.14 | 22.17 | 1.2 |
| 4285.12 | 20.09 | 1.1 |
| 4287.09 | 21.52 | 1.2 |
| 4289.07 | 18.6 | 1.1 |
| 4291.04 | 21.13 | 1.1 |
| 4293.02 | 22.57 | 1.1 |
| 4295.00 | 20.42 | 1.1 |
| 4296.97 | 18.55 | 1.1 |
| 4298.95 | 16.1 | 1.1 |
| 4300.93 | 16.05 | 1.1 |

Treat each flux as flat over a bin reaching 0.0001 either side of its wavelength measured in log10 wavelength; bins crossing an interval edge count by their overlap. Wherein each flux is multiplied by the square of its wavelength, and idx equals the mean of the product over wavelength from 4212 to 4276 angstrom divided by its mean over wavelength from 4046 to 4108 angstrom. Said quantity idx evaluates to 1.16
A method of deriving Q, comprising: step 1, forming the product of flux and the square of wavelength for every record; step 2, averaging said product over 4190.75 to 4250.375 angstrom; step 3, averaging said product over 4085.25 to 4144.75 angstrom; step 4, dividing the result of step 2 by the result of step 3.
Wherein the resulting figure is 1.07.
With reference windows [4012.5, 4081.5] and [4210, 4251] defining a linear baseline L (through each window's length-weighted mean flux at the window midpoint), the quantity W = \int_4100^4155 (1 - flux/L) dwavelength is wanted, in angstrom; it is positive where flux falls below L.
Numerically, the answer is 0.8 angstrom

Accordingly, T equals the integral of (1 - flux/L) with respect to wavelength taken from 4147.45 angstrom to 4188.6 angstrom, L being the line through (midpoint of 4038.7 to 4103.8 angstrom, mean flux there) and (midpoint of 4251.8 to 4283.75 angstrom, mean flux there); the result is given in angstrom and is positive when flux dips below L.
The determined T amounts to 1.8 angstrom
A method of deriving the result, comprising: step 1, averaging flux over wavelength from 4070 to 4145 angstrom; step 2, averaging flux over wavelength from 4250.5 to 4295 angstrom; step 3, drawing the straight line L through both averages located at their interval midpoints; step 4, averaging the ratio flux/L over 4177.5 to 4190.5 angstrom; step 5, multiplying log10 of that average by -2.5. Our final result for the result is 0.01 mag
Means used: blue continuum 20.6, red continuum 21.3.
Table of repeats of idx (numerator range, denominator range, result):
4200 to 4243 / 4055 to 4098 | 1.10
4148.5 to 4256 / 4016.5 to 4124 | 1.08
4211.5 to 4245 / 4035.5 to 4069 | 1.18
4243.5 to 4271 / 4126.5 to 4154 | 1.15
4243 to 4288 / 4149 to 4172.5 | 1.16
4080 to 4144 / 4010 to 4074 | 1.07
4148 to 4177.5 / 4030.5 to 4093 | 1.02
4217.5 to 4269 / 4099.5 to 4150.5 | 1.11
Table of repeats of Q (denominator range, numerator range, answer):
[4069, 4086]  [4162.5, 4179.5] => 1.02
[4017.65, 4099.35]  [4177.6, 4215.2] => 1.09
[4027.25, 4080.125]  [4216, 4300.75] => 1.17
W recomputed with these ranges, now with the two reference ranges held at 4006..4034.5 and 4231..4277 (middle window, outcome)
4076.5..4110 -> 1.1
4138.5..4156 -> 1.4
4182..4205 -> 1.2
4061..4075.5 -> 1.3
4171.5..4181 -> 0.8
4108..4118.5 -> 0.2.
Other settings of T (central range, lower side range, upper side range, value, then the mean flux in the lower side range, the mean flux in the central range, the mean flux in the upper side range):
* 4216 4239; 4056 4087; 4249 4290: 0.46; 19.8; 20.5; 21.2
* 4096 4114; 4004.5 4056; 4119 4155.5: 1.44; 20.5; 18.8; 20.5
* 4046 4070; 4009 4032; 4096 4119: 1.31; 21.1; 19.3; 19.4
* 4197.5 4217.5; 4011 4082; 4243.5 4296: -0.45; 20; 21.5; 21.4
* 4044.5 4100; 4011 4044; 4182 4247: 2.04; 20.8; 20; 20.9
